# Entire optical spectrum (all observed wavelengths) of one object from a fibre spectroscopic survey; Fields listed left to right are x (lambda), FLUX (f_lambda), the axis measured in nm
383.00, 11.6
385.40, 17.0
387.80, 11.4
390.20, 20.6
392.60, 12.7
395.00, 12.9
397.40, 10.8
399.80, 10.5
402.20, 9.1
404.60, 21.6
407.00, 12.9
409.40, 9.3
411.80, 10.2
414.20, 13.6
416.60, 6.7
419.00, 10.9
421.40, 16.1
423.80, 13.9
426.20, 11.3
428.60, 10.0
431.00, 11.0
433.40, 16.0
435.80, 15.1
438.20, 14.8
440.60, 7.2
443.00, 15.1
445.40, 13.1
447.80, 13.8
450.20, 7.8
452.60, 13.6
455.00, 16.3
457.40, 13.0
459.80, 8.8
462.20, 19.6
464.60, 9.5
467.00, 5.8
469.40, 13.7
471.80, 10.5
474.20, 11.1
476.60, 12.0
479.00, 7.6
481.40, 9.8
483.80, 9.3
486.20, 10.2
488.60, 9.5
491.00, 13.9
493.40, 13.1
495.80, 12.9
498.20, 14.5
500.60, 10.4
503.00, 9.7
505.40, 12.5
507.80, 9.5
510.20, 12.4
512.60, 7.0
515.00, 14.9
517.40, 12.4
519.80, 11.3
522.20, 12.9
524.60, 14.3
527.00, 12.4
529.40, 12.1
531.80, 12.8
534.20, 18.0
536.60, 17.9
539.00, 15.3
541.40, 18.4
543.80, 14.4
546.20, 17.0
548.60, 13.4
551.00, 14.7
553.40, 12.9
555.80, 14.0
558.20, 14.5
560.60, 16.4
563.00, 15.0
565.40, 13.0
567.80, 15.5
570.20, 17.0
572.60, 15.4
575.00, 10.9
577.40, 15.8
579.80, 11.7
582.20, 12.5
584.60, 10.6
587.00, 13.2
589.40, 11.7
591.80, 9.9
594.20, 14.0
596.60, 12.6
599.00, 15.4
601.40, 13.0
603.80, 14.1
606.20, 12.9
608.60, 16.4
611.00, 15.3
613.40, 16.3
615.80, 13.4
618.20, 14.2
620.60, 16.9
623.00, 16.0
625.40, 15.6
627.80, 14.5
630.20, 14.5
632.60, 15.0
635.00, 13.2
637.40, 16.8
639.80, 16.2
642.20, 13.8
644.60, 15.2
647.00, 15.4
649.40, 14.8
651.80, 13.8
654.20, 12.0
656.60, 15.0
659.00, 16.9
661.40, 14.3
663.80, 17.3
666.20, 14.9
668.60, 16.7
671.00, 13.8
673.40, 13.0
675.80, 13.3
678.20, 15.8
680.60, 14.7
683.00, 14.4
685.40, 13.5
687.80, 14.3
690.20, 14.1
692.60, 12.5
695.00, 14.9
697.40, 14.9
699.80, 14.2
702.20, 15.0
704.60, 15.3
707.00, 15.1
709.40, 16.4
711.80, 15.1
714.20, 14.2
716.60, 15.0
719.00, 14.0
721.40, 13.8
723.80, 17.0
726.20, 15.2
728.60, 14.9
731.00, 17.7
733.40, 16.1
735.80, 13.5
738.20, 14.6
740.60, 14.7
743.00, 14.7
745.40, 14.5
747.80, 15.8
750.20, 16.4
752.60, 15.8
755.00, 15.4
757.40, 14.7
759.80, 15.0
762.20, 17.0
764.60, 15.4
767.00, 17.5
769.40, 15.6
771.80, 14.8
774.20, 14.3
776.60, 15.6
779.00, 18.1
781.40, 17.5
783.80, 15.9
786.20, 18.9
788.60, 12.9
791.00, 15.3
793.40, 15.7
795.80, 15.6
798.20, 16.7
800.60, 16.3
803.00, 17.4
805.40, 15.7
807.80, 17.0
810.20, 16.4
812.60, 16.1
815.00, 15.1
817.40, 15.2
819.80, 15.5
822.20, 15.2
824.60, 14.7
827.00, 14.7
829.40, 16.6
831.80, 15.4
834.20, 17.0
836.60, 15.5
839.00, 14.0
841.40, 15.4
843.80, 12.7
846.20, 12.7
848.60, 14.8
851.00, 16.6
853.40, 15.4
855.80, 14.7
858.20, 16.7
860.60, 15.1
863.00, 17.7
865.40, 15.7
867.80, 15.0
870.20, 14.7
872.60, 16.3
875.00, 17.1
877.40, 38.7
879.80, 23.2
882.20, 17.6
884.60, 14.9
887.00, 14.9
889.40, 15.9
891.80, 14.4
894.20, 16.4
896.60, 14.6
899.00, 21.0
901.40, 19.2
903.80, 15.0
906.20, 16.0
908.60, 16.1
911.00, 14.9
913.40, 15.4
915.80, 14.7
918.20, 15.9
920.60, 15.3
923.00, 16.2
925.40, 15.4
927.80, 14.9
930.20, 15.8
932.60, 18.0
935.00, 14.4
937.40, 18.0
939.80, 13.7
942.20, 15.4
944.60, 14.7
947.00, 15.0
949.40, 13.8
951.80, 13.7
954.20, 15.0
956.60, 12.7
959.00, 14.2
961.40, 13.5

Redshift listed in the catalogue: 0.34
